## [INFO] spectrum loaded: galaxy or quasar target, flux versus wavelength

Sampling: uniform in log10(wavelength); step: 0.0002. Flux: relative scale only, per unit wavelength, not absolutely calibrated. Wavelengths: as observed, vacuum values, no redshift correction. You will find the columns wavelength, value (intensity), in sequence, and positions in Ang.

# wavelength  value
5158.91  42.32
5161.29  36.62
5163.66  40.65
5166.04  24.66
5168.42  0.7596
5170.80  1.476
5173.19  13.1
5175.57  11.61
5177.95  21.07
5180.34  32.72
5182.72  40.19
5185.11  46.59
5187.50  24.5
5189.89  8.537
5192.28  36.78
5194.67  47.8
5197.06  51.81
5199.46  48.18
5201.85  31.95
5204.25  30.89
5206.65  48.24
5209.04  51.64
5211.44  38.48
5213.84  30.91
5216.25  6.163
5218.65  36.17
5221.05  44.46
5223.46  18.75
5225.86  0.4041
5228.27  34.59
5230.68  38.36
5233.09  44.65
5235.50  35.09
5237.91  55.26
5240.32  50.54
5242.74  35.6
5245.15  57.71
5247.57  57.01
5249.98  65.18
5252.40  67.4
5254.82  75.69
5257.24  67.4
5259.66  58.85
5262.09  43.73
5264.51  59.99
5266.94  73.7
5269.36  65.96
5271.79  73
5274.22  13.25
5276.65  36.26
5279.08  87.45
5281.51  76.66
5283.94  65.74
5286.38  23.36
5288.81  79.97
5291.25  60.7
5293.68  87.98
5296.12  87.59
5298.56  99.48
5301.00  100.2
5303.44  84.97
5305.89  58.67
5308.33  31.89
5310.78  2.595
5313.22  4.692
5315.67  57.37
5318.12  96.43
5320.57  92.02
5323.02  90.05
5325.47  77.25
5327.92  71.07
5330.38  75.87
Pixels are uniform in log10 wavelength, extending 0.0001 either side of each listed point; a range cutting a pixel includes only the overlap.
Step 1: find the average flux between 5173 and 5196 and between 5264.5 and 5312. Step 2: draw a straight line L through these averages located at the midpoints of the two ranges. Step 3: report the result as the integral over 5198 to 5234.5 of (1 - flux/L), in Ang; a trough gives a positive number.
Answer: 4.9 Ang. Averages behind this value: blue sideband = 29.1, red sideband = 63.6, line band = 33.7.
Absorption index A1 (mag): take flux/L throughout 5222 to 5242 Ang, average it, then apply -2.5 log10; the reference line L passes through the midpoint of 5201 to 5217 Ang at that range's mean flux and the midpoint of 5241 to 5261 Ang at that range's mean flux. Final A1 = 0.39 mag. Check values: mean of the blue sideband 34.8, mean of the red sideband 60.2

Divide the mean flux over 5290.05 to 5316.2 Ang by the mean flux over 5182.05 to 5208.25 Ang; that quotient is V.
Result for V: 1.62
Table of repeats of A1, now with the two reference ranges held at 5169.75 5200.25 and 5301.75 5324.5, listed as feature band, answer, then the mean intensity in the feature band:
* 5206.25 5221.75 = 0.00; 35.7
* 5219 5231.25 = 0.37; 27.4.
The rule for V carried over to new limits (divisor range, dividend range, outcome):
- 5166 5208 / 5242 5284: 2.06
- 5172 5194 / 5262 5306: 2.56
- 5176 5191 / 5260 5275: 2.00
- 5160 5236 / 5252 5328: 2.12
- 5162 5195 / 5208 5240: 1.37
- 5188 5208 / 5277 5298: 1.88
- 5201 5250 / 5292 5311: 1.90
